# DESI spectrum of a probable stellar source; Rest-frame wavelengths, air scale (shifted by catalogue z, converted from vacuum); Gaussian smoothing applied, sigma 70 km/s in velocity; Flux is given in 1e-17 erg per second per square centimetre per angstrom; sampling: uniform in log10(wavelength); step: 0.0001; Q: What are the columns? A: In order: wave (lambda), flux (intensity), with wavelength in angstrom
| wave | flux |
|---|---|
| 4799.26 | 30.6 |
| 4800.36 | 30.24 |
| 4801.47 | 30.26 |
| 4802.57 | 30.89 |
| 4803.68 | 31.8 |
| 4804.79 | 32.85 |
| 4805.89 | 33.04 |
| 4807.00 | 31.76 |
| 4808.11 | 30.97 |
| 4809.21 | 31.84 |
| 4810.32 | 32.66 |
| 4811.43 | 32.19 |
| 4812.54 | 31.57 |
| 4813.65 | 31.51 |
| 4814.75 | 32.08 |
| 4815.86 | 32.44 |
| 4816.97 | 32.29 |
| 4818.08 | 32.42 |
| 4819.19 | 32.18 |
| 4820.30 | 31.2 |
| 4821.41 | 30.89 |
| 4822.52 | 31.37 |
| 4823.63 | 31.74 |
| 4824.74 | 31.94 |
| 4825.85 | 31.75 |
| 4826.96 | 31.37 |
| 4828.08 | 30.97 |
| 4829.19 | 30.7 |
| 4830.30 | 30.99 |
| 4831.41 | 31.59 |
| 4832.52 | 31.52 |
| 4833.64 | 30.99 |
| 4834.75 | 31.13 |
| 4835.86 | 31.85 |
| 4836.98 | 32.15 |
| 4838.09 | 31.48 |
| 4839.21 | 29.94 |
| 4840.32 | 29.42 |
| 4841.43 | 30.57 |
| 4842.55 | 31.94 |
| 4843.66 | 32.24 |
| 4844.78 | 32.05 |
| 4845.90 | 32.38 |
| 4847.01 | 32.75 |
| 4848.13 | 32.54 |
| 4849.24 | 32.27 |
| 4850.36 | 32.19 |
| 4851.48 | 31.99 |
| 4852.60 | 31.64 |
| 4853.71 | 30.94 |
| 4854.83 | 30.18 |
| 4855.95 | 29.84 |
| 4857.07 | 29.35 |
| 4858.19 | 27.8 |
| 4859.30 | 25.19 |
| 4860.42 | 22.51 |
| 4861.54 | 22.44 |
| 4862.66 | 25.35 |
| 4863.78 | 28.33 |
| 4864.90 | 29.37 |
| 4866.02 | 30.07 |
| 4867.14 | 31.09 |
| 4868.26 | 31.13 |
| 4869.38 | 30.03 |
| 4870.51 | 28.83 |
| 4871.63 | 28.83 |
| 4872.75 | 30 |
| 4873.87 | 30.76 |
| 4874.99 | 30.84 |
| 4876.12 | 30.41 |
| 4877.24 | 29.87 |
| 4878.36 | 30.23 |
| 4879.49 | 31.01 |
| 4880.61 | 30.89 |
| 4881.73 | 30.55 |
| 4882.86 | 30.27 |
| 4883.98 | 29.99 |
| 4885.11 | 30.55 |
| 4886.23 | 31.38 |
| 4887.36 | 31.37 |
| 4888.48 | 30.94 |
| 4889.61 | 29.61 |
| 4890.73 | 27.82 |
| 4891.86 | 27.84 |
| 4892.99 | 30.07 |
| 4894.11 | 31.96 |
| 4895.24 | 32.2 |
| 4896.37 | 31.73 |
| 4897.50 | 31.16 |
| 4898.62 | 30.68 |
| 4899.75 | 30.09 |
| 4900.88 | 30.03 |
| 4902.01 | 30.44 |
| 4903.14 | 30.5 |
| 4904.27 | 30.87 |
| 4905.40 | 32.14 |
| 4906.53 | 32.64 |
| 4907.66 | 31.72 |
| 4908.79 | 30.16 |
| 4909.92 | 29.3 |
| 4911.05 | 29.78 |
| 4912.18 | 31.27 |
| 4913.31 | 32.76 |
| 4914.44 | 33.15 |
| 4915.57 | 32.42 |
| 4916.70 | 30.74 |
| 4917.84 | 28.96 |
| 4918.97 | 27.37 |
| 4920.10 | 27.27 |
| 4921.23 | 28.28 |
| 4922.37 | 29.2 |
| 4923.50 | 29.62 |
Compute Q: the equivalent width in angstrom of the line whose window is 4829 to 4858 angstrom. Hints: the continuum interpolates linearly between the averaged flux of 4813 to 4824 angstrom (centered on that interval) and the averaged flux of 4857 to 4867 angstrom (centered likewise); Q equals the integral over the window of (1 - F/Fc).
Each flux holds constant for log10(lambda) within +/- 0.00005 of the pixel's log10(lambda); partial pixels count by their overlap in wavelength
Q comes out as -2.4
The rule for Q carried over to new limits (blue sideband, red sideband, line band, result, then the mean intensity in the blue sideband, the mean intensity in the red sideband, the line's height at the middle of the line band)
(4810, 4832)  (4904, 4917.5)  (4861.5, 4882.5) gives 1.24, 31.7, 31.4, 31.5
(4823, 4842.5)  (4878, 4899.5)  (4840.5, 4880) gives 1.24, 31.2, 30.5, 30.9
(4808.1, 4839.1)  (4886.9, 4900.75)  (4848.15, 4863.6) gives 1.18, 31.6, 30.4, 31.1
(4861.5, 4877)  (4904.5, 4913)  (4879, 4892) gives -0.09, 29.3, 31.1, 30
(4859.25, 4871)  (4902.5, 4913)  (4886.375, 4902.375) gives -0.26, 27.8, 31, 30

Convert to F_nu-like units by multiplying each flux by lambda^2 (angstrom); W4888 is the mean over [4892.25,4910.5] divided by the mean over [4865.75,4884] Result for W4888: 1.03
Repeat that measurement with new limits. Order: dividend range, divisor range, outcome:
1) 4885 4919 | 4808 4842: 1.01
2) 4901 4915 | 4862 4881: 1.06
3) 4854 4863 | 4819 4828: 0.86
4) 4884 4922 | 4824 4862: 1.02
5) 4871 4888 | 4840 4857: 0.98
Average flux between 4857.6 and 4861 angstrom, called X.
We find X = 25.2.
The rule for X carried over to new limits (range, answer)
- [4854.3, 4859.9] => 28.4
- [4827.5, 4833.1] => 31.1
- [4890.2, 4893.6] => 28.6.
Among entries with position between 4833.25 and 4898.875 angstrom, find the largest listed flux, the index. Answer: 32.75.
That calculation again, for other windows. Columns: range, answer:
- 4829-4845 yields 32.24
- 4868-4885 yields 31.13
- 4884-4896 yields 32.2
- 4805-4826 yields 33.04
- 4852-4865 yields 31.64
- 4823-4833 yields 31.94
